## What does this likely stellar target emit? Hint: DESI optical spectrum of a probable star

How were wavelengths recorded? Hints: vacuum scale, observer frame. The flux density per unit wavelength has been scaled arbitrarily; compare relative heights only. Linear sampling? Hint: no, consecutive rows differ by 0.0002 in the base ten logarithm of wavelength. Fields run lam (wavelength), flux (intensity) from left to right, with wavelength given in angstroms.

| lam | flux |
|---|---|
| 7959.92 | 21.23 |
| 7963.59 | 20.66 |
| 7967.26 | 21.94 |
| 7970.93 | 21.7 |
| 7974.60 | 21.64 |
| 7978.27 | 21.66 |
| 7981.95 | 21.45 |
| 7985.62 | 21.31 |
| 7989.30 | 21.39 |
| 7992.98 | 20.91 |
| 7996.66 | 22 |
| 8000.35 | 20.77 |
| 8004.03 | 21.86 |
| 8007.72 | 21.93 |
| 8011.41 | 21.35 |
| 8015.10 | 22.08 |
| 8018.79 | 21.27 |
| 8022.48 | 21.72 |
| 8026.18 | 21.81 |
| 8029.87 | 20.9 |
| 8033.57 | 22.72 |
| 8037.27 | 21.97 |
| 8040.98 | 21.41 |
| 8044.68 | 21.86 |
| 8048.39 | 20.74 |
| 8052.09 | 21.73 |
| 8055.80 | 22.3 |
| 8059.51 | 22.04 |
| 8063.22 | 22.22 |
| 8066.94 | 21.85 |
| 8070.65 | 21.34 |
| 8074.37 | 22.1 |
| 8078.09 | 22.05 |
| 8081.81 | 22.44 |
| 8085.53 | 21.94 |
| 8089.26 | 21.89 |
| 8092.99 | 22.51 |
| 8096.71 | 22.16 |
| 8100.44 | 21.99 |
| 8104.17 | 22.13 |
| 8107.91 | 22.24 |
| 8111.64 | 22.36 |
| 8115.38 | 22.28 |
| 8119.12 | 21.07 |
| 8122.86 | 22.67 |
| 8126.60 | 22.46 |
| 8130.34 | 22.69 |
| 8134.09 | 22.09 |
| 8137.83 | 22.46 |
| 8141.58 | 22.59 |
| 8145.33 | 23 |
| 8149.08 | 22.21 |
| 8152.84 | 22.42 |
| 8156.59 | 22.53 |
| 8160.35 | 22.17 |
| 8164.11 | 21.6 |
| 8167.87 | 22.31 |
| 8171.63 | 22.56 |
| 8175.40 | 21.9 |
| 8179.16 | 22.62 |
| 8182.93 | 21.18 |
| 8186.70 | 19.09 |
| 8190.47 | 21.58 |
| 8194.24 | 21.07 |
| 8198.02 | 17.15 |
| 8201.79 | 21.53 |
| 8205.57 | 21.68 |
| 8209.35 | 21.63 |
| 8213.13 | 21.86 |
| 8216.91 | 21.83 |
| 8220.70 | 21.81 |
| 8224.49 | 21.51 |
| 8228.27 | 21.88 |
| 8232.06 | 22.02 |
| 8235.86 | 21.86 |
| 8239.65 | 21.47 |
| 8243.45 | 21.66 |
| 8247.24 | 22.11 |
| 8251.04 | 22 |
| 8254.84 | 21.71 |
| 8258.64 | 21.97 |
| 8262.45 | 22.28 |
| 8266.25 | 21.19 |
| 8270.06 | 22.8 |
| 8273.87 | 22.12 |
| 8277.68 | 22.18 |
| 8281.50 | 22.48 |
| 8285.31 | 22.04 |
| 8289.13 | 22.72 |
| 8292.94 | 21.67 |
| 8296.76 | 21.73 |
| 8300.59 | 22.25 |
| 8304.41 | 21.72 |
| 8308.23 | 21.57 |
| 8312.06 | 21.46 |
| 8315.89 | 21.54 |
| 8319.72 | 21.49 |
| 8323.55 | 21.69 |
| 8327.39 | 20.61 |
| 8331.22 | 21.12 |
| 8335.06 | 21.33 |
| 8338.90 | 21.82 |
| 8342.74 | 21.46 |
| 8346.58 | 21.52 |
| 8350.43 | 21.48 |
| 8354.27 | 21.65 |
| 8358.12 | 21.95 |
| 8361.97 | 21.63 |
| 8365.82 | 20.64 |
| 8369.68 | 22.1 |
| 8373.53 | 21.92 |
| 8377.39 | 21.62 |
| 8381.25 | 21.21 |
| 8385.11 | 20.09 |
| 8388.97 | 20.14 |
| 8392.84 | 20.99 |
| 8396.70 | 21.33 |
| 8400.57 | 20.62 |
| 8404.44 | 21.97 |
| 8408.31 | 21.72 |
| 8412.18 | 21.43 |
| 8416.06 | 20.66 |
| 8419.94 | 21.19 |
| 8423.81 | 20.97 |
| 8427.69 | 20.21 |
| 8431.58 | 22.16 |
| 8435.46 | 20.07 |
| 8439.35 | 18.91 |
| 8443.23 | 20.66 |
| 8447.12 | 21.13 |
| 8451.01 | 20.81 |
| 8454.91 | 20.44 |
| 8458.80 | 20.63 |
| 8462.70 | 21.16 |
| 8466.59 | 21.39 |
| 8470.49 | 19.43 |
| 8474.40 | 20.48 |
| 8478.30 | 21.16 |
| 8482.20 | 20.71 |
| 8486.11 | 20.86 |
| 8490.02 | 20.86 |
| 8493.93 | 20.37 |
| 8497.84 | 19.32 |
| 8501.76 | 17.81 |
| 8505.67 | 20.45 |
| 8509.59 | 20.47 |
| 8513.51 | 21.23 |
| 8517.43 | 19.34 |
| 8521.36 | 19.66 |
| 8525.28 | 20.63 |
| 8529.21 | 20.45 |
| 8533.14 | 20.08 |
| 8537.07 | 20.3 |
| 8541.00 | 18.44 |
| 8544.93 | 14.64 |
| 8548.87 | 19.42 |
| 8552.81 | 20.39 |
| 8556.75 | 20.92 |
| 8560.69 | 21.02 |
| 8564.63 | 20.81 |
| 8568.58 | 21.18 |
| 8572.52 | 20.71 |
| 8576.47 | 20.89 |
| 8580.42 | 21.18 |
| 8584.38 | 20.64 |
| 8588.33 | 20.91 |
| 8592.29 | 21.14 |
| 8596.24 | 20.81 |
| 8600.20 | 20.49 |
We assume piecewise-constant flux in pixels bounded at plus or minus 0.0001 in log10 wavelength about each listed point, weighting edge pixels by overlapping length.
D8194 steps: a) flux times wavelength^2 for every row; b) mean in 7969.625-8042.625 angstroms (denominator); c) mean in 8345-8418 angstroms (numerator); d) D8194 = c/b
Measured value 1.08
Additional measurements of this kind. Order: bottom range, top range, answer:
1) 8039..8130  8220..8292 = 1.04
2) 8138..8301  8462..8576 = 0.99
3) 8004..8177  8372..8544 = 1.02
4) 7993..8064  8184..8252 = 1.03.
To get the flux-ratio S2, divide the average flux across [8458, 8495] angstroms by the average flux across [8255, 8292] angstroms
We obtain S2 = 0.93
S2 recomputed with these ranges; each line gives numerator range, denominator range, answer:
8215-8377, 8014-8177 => 0.99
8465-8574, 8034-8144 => 0.91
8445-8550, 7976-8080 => 0.93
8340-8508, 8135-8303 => 0.96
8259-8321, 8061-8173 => 0.99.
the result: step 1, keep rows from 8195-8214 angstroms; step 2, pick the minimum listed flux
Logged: 17.15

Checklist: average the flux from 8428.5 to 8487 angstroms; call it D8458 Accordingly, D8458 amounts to 20.7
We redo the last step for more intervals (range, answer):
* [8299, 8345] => 21.5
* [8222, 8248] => 21.8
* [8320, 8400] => 21.3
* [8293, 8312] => 21.8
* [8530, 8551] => 18.7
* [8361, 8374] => 21.5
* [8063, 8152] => 22.2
